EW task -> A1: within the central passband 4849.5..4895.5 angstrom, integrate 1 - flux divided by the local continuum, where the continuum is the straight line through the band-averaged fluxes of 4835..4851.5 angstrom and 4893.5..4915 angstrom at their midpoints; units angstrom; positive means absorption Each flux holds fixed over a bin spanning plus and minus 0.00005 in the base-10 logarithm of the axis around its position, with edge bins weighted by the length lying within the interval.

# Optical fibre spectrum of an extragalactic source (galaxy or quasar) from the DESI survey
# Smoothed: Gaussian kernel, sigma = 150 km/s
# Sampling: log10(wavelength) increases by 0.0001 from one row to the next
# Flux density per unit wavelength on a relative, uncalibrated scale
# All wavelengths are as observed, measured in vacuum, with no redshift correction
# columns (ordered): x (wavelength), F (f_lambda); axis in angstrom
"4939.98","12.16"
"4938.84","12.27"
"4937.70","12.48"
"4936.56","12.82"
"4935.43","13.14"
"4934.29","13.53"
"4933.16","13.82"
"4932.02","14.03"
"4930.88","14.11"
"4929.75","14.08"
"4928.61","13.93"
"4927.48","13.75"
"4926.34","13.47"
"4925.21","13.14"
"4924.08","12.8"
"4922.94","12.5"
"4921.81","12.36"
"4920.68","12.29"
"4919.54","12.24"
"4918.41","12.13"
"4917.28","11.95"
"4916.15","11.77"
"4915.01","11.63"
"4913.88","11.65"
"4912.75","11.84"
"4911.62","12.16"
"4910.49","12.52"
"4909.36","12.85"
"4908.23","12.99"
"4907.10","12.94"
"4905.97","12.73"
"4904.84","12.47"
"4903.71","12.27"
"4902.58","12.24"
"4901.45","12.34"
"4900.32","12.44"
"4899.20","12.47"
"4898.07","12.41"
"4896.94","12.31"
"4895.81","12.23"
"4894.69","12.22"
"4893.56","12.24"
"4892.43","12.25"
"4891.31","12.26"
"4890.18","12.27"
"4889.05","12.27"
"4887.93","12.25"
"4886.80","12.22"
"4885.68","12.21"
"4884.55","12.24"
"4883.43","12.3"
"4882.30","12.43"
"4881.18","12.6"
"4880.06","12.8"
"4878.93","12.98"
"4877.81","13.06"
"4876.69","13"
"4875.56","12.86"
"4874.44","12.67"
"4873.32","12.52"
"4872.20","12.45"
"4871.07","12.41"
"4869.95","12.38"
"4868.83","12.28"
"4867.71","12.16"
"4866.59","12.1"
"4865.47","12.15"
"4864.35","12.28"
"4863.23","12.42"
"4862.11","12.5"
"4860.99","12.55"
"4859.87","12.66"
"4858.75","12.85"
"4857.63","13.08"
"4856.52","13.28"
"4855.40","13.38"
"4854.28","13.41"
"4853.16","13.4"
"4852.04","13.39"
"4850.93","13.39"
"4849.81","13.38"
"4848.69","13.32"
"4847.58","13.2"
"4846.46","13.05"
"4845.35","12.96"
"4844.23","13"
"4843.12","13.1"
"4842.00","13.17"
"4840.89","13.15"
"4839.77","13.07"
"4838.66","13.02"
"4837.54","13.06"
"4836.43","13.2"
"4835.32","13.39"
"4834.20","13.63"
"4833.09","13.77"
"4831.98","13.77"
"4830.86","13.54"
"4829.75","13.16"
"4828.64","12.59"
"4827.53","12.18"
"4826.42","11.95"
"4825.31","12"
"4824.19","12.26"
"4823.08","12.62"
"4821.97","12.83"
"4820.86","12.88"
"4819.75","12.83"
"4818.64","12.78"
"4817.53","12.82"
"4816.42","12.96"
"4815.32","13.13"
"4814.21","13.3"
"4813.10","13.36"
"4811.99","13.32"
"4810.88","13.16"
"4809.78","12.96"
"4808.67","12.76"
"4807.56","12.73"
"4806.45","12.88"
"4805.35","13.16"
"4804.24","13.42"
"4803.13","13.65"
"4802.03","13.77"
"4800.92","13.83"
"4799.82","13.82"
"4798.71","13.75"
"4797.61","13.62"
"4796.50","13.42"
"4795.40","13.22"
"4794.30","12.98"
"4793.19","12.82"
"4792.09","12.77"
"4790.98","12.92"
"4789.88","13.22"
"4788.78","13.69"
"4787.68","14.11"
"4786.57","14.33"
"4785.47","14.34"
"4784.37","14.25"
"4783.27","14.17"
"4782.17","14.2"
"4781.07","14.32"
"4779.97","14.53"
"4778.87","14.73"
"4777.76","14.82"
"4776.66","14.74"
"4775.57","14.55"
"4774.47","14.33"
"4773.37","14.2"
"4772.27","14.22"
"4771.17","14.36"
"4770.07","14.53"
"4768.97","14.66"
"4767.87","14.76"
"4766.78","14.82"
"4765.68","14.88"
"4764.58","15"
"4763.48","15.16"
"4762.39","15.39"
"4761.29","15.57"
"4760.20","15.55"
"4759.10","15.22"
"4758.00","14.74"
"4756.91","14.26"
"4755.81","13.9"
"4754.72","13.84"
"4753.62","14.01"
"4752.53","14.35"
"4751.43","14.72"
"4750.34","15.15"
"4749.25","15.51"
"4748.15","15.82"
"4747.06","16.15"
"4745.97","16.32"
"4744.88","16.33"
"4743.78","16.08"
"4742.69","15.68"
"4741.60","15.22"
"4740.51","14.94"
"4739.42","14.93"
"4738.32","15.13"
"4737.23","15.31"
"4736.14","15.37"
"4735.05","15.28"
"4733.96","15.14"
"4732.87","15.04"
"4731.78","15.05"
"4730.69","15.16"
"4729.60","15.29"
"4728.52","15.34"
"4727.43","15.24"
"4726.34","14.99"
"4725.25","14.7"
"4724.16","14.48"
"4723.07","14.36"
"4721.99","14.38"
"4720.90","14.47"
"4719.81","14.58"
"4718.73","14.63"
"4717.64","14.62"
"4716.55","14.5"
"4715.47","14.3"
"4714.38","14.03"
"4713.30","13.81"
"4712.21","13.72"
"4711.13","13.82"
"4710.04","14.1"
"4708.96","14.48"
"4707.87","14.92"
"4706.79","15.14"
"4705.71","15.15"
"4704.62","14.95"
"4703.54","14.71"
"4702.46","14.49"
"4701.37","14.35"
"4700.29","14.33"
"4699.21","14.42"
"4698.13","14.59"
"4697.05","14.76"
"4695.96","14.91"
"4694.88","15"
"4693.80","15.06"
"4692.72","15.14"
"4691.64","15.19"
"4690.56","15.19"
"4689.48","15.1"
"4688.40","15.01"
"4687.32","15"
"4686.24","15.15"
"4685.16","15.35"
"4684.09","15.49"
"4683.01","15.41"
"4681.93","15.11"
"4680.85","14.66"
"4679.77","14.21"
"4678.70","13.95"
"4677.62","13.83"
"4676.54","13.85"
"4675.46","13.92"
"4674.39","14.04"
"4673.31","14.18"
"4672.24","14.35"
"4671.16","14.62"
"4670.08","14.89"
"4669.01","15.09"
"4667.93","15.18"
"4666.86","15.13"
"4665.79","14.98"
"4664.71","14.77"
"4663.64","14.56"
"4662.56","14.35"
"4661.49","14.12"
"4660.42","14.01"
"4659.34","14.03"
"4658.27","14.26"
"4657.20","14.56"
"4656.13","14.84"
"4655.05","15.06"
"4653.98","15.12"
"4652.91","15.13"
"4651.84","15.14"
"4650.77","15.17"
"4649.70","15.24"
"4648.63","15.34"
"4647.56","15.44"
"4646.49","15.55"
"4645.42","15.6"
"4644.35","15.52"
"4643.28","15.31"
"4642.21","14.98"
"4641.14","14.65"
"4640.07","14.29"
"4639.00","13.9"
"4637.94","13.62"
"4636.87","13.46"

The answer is 0.6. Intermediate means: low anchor 13.2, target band 12.6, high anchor 12.4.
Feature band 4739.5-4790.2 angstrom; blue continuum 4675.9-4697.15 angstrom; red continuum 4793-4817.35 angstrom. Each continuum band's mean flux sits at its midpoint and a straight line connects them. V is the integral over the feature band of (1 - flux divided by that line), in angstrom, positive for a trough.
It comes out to -3.5 angstrom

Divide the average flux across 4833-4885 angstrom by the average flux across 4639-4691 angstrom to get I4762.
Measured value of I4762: 0.87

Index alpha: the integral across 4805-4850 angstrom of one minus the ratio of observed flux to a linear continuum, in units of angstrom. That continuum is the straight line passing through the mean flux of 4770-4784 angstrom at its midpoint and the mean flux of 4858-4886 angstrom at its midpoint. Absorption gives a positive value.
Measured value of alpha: 1.35 angstrom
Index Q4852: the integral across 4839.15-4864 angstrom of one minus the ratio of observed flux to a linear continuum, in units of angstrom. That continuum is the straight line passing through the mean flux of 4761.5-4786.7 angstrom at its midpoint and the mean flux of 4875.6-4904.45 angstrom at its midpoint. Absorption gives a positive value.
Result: 0.1 angstrom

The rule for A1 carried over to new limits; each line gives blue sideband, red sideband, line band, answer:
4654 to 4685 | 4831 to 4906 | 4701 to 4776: -4.9 angstrom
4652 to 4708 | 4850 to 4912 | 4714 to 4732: -0.6 angstrom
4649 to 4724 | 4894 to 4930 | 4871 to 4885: 0.2 angstrom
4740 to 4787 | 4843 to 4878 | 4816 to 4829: 1.0 angstrom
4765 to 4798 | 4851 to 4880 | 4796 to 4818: 0.6 angstrom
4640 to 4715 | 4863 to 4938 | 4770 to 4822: 0.0 angstrom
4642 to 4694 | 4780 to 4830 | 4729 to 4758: -2.5 angstrom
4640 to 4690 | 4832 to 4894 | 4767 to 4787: -1.1 angstrom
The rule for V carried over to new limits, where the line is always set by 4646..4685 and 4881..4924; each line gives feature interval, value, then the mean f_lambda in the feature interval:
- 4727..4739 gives -1.0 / 15.2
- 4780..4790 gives -0.5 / 14.1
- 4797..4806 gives -0.2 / 13.6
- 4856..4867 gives 0.1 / 12.6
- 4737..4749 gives -1.5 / 15.6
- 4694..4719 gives -0.4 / 14.5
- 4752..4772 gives -1.4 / 14.7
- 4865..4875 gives 0.2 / 12.4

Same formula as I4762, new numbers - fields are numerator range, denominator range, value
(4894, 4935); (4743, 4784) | 0.85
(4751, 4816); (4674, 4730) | 0.96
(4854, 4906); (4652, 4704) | 0.85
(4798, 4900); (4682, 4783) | 0.86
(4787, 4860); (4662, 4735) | 0.89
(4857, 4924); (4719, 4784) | 0.83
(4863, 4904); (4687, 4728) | 0.85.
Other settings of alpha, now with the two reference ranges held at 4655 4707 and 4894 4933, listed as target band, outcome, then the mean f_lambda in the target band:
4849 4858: -0.1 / 13.3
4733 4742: -0.6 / 15.2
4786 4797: 0.3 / 13.4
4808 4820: 0.4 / 13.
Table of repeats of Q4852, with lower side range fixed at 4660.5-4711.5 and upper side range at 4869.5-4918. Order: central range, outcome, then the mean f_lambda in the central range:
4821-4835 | 0.27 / 12.9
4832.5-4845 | -0.21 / 13.2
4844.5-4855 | -0.32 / 13.3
